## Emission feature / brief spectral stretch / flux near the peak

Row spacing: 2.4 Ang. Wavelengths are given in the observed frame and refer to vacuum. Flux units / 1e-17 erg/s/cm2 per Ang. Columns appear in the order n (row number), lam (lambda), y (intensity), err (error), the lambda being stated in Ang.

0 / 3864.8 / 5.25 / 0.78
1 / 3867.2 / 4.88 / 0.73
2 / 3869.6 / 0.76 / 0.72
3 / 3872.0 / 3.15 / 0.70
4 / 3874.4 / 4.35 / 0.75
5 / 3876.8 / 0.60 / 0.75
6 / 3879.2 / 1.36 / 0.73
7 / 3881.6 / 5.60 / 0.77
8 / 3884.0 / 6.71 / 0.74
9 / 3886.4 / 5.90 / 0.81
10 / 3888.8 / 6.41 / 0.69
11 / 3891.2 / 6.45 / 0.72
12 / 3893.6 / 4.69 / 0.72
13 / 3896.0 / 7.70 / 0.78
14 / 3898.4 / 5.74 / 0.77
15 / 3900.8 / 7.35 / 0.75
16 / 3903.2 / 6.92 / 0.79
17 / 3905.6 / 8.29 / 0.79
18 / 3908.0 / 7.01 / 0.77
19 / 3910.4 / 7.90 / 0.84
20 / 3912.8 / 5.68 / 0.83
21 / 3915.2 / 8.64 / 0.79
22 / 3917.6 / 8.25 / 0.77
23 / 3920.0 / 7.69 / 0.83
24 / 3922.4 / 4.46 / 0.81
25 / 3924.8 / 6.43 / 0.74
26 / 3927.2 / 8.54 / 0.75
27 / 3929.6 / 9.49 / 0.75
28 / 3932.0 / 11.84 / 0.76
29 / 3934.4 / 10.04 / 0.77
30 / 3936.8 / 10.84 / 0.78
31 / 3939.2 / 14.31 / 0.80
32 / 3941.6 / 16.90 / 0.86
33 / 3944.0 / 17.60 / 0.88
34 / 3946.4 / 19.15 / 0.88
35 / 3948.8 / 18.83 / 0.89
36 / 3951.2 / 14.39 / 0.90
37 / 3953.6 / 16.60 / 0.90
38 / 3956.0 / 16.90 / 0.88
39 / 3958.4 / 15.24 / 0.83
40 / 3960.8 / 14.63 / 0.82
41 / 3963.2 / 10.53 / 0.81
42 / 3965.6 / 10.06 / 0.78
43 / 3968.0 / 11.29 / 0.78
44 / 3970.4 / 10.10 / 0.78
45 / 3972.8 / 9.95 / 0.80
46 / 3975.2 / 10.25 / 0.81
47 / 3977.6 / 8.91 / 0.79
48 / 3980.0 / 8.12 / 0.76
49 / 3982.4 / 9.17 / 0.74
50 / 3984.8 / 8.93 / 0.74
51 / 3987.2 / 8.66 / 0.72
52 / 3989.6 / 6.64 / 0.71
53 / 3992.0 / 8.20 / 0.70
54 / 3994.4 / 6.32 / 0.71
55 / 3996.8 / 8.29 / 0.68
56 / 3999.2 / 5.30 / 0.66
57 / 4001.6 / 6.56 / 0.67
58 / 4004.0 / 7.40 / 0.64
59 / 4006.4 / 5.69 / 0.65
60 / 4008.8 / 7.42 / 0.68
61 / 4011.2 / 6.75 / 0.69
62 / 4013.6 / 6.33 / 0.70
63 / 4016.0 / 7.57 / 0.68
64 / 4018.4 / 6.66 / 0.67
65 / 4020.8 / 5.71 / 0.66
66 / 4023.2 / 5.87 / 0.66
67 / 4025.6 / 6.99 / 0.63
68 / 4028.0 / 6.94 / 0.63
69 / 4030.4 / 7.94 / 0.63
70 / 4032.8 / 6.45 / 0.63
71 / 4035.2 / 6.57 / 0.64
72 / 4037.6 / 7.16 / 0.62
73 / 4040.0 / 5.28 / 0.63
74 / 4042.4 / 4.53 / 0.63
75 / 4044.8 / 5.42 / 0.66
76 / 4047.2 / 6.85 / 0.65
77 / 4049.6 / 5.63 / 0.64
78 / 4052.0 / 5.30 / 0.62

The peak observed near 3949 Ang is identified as Lyman alpha 1216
